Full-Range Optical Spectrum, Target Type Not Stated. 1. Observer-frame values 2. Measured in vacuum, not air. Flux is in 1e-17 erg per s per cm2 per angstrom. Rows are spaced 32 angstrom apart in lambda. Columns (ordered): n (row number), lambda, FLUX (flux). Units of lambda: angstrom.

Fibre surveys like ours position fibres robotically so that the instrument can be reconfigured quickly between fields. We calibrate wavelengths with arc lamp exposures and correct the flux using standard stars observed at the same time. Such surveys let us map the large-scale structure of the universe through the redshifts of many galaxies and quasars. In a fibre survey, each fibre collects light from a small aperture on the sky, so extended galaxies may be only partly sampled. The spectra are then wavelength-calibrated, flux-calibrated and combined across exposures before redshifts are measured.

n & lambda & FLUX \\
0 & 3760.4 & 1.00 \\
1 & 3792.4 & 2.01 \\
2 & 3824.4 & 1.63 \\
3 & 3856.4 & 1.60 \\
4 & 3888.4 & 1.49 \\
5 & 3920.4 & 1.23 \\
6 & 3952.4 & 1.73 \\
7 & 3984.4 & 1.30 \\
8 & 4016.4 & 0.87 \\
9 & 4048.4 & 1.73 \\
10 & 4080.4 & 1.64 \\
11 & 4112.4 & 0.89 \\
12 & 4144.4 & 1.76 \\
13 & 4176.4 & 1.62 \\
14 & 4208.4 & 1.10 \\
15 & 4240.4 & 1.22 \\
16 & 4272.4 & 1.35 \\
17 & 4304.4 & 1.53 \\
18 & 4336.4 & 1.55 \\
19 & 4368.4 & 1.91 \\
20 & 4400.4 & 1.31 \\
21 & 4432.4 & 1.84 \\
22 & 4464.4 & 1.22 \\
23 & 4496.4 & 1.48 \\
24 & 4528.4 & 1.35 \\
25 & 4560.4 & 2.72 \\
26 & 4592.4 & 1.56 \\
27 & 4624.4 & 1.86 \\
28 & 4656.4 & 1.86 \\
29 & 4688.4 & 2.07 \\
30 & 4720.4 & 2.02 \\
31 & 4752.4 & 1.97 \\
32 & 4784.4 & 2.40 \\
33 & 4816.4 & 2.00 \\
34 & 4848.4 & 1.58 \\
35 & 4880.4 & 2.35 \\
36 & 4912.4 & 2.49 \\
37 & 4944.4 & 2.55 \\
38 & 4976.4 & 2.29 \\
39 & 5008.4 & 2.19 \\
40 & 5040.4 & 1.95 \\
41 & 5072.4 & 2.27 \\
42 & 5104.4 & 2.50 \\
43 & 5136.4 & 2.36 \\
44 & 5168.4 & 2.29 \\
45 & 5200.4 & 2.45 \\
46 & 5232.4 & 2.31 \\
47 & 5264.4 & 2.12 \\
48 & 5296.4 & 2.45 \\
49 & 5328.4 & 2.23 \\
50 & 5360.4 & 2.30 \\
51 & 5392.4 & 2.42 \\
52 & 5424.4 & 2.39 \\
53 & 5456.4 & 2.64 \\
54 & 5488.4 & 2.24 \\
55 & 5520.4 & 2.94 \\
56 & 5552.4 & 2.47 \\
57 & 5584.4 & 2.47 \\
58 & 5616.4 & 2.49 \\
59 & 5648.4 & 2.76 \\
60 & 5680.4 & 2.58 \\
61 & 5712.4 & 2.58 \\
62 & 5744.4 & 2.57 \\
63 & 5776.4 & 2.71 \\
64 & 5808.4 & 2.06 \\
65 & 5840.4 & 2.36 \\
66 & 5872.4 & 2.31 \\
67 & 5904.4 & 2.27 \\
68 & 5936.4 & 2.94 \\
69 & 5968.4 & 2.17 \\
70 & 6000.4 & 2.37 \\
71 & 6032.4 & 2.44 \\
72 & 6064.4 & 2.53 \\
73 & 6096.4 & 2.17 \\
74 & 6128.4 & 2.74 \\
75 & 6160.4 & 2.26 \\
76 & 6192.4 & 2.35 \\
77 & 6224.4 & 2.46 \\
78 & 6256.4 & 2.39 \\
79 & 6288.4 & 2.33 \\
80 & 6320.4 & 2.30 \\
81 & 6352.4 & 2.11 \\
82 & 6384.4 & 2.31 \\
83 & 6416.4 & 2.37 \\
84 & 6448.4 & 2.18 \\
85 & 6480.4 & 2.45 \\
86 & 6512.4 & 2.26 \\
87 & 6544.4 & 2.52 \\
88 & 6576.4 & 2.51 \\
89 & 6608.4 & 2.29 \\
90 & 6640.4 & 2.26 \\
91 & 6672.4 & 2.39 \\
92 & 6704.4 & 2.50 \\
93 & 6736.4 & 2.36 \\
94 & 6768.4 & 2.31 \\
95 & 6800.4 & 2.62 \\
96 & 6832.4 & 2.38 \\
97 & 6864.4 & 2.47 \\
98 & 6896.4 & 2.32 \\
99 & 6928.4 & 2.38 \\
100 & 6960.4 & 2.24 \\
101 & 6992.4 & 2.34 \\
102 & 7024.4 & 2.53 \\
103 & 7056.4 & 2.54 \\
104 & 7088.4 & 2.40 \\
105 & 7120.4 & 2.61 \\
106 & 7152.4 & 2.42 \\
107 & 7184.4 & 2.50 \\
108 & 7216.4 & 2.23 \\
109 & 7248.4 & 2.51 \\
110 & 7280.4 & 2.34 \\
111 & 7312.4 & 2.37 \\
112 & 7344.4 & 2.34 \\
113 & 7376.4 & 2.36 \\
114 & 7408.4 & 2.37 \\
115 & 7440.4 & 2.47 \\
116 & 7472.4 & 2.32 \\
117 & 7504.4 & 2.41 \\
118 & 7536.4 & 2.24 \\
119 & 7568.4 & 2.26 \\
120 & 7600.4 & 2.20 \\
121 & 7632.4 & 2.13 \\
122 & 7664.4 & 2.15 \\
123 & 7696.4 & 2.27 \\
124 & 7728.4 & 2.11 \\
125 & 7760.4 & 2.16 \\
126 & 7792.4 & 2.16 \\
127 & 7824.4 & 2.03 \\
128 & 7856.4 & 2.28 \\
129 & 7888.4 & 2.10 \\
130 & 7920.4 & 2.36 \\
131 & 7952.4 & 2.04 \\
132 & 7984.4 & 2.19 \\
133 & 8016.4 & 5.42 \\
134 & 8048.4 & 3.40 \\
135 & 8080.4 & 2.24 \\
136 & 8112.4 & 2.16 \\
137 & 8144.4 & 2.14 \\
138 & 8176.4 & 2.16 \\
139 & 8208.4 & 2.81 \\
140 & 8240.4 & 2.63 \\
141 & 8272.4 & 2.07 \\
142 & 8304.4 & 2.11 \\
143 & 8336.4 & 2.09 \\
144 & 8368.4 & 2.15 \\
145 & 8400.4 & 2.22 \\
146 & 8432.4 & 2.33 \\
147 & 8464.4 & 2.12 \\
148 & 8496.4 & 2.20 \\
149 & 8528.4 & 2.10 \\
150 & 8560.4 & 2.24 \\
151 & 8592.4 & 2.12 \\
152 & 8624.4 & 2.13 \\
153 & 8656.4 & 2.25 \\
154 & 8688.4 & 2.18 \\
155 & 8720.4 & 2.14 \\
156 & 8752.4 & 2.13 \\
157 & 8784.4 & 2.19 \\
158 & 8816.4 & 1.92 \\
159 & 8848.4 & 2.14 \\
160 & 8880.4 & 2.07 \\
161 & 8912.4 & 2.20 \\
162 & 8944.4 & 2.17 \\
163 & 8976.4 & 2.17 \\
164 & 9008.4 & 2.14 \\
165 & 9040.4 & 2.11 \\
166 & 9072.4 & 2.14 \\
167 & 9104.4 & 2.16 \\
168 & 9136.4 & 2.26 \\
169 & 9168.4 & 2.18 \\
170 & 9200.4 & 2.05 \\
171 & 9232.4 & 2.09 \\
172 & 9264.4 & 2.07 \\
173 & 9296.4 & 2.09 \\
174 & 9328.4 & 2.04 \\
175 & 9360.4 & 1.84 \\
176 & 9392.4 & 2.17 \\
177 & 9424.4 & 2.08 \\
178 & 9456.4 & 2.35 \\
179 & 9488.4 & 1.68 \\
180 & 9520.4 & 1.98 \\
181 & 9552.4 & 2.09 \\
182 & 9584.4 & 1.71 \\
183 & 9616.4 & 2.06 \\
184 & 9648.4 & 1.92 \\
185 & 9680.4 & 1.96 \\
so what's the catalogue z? 0.22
